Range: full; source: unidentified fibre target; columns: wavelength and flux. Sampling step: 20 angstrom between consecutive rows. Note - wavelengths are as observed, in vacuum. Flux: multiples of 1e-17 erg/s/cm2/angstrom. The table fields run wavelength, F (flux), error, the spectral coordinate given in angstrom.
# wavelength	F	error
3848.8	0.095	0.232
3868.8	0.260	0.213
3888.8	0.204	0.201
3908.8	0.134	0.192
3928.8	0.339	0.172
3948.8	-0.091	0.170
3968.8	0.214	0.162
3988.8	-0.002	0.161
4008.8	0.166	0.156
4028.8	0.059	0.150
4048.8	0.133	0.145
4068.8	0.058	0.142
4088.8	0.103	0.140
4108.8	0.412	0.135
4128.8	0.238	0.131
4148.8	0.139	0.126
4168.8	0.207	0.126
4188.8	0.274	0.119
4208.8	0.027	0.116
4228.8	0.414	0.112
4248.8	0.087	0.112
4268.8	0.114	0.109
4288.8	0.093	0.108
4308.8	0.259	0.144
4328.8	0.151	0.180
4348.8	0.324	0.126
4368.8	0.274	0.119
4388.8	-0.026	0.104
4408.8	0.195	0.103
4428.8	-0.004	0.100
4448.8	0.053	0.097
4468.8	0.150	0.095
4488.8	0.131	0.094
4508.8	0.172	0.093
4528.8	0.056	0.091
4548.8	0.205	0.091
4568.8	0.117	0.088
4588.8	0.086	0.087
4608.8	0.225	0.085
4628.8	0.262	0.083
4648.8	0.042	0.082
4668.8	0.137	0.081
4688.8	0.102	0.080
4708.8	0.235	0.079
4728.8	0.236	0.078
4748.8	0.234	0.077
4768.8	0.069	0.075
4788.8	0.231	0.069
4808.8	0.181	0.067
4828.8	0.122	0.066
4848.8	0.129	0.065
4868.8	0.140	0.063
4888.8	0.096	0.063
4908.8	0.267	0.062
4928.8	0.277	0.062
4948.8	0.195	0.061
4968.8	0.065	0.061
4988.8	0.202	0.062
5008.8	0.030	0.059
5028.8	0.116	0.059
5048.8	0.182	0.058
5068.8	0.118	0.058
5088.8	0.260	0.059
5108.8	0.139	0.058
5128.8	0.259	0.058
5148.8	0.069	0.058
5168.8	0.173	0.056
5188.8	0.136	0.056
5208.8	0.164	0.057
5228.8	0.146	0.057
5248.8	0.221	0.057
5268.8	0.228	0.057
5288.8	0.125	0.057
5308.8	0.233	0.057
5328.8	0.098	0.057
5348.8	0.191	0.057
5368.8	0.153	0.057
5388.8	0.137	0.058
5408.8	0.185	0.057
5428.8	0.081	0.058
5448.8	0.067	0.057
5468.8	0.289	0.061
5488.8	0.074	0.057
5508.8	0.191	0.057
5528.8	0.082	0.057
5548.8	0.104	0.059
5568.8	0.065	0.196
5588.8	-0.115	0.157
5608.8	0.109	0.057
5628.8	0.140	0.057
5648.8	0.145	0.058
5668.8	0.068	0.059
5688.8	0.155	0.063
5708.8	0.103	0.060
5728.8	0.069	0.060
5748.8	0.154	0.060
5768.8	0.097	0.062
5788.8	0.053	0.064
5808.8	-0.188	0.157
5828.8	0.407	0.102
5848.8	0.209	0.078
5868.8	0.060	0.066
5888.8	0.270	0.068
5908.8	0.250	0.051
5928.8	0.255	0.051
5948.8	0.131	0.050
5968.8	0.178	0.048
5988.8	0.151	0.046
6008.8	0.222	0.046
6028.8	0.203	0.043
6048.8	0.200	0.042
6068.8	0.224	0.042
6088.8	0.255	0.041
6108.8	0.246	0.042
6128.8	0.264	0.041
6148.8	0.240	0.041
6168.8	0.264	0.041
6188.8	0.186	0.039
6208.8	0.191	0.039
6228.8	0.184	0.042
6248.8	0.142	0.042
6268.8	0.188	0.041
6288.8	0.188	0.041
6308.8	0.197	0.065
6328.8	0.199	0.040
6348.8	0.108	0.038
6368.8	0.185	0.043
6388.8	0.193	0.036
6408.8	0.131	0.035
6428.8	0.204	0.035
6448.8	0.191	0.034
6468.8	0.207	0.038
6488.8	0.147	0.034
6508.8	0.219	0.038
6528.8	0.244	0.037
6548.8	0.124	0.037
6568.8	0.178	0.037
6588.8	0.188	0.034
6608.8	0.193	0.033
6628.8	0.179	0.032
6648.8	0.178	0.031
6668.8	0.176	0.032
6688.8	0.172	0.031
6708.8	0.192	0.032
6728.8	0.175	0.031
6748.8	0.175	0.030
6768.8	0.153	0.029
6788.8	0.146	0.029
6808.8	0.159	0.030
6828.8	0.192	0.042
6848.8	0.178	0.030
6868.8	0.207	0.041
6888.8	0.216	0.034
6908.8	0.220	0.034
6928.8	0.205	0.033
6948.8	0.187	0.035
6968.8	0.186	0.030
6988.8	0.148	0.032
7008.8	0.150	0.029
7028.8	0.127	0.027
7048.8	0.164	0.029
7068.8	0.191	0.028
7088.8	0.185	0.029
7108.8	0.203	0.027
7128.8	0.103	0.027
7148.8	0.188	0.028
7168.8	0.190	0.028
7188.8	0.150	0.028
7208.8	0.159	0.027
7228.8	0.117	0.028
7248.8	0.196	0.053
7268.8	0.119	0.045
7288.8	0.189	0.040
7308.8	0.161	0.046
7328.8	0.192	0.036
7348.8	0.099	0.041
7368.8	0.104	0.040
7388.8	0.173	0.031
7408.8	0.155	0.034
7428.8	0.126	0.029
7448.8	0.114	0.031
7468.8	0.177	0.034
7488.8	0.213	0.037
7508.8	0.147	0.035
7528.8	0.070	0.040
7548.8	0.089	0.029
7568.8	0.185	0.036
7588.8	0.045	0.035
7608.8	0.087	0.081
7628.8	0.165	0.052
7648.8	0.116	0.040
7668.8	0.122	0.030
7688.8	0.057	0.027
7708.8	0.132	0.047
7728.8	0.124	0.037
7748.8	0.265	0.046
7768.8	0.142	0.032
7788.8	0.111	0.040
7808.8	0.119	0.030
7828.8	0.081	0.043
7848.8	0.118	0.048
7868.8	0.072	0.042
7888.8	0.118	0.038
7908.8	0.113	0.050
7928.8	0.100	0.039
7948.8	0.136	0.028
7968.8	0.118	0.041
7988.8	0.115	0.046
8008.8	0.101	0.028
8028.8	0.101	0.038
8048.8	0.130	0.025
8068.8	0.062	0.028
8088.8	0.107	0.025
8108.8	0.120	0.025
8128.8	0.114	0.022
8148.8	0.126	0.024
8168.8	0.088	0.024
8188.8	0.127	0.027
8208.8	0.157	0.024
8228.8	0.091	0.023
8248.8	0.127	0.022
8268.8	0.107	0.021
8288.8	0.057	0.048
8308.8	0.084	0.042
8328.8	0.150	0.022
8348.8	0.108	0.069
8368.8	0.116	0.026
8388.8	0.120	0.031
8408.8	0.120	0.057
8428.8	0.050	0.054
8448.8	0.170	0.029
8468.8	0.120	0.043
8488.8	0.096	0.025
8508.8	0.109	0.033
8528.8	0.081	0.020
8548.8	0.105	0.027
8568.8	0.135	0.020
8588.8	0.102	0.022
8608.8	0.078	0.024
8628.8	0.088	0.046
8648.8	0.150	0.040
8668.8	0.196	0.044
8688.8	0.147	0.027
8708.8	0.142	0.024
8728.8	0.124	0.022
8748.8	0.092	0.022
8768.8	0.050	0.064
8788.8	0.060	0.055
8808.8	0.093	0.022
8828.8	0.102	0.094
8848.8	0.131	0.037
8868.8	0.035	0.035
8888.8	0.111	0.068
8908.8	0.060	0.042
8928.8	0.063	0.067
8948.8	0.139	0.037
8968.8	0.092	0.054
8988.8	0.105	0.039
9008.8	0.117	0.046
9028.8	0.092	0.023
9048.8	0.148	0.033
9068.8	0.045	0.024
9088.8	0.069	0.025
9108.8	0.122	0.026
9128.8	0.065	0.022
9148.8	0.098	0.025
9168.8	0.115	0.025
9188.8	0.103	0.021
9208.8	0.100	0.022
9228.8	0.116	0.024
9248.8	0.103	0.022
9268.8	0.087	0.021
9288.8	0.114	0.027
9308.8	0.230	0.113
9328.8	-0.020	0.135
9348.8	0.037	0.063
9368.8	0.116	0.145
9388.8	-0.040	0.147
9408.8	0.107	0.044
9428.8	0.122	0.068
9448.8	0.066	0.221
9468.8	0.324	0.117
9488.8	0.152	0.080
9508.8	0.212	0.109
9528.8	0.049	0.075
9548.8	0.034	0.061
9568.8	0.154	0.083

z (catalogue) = 0.564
